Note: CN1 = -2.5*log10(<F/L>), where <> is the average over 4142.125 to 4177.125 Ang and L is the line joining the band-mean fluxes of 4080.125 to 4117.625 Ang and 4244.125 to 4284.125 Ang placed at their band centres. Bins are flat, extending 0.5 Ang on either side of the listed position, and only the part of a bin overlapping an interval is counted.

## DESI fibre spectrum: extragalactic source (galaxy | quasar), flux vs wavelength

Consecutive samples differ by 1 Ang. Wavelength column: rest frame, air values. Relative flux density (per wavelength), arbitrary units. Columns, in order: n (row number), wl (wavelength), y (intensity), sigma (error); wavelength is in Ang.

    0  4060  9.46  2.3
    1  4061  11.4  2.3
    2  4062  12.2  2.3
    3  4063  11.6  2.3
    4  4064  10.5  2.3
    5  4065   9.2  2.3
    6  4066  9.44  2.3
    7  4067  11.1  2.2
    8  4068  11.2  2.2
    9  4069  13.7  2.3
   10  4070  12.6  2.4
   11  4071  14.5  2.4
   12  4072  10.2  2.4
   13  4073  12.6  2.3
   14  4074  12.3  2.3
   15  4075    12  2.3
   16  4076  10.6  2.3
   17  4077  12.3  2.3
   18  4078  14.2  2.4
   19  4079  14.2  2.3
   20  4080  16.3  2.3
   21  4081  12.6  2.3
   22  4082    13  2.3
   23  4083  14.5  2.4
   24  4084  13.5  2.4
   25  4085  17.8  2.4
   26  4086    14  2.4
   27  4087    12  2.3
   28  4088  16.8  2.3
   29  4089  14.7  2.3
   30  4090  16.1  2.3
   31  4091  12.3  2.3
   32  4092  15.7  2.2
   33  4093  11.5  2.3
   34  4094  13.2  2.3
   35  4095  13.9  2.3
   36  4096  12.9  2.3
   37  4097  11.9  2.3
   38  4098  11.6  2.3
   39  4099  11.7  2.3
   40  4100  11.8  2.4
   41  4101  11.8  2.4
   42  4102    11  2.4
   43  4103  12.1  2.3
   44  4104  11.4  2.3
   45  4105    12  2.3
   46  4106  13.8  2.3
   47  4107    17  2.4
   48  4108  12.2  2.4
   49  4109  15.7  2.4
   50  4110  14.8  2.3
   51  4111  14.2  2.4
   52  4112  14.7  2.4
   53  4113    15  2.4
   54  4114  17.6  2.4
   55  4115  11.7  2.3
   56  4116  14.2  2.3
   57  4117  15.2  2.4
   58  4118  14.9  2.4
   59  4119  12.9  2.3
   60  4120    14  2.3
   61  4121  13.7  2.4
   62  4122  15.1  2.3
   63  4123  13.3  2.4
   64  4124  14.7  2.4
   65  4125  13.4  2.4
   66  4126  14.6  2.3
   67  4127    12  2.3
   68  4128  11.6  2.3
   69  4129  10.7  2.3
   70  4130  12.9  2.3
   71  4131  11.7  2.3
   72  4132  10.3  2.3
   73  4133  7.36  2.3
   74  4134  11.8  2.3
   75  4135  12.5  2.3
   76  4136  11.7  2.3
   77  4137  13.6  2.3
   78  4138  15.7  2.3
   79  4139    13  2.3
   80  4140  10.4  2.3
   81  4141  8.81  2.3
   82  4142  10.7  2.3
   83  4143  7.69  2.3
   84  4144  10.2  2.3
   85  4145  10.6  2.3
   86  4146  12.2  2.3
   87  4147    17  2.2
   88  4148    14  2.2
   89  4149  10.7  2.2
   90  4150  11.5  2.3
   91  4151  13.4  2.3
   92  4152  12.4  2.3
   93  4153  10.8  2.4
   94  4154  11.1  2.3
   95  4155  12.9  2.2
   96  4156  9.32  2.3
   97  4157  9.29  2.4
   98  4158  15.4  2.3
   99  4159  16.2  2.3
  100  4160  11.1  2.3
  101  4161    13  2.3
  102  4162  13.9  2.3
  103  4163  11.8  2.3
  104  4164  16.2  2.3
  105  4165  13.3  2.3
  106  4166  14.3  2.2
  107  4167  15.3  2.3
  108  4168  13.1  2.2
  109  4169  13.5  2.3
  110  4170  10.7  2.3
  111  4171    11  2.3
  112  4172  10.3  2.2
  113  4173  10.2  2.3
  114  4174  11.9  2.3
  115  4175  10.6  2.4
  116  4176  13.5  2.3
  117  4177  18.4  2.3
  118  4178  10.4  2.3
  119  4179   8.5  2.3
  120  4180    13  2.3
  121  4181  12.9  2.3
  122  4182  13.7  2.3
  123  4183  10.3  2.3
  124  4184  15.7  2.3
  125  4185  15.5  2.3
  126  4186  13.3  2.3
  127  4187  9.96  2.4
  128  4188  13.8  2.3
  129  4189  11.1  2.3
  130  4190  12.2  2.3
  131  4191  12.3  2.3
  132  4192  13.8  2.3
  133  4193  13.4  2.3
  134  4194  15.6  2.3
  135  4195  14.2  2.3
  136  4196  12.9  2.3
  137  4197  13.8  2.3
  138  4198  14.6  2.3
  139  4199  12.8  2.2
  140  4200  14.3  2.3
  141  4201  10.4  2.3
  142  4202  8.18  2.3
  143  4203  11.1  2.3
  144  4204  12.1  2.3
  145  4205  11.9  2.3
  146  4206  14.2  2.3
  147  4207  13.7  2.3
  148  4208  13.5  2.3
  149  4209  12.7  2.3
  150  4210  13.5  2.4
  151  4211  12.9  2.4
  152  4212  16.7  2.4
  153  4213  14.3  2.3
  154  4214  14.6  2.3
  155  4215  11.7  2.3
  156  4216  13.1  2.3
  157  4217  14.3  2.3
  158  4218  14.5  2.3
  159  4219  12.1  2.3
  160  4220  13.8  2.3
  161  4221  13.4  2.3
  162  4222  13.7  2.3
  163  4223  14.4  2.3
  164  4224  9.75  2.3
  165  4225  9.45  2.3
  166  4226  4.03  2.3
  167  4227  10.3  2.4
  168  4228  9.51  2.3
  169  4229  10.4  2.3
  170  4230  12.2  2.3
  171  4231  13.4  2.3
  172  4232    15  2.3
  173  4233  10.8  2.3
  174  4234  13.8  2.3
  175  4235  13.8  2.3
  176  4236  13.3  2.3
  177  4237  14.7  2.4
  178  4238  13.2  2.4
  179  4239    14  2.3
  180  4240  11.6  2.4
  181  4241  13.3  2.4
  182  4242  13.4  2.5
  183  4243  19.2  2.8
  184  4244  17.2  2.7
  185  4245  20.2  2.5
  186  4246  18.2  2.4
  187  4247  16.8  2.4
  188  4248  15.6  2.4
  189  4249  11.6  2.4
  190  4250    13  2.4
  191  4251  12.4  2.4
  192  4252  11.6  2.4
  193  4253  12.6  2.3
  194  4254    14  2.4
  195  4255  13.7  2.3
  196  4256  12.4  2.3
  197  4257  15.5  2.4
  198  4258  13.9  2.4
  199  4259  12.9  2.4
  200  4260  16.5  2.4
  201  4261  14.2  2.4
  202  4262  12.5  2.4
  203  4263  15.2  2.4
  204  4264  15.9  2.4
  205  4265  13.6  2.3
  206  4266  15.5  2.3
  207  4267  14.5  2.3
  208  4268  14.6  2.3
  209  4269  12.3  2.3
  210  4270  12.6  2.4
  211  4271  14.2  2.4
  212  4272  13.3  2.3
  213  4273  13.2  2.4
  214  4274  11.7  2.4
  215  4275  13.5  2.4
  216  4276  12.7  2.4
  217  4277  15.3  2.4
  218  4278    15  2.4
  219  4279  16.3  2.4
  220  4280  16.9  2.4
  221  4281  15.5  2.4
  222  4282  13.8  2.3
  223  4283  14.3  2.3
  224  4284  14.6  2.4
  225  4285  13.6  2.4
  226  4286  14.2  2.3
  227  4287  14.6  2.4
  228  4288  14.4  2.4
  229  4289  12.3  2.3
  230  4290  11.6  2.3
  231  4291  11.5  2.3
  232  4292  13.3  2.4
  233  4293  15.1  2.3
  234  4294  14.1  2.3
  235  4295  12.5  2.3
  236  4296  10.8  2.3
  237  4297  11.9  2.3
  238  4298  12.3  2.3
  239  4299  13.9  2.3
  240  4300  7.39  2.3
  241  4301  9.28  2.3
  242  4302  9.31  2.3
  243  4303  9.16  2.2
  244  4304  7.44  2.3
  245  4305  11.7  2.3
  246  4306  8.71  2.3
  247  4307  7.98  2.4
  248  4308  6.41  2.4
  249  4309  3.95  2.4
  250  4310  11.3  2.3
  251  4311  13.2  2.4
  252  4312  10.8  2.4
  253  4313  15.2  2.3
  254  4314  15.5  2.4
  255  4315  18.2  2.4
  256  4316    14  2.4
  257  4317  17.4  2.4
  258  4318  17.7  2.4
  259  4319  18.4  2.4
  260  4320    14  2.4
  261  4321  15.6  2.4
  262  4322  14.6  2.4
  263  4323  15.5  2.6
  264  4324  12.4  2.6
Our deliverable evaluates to 0.13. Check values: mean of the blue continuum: 13.7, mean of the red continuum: 14.3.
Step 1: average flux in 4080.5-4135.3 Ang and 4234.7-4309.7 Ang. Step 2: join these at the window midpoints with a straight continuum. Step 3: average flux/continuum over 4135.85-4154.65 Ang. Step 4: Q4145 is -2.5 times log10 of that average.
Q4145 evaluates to 0.124 mag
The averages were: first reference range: 13.3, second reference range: 13.2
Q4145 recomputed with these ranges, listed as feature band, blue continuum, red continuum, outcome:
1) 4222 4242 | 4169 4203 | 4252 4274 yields 0.111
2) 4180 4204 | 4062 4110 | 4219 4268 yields 0.040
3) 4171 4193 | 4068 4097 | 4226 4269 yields 0.105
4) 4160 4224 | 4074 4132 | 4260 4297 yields 0.058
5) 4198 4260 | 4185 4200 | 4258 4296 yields 0.026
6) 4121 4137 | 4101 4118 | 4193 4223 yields 0.119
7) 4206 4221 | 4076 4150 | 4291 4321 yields -0.090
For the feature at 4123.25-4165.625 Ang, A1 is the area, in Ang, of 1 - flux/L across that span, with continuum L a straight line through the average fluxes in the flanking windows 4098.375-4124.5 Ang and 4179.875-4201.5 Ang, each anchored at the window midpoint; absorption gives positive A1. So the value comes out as 4.04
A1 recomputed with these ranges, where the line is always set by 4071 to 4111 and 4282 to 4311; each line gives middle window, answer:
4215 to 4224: -0.9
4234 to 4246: -3.1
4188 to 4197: -0.6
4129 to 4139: 0.8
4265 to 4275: -1.6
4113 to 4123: -1.0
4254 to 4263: -1.7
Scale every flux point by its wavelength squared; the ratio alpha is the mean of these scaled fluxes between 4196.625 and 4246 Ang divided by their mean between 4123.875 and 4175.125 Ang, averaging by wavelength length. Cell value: 1.11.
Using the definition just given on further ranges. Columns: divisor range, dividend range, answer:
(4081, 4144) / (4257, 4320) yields 1.09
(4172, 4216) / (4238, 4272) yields 1.15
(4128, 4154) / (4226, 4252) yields 1.23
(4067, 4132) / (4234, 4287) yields 1.16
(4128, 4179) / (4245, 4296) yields 1.22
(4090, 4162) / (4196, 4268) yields 1.11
